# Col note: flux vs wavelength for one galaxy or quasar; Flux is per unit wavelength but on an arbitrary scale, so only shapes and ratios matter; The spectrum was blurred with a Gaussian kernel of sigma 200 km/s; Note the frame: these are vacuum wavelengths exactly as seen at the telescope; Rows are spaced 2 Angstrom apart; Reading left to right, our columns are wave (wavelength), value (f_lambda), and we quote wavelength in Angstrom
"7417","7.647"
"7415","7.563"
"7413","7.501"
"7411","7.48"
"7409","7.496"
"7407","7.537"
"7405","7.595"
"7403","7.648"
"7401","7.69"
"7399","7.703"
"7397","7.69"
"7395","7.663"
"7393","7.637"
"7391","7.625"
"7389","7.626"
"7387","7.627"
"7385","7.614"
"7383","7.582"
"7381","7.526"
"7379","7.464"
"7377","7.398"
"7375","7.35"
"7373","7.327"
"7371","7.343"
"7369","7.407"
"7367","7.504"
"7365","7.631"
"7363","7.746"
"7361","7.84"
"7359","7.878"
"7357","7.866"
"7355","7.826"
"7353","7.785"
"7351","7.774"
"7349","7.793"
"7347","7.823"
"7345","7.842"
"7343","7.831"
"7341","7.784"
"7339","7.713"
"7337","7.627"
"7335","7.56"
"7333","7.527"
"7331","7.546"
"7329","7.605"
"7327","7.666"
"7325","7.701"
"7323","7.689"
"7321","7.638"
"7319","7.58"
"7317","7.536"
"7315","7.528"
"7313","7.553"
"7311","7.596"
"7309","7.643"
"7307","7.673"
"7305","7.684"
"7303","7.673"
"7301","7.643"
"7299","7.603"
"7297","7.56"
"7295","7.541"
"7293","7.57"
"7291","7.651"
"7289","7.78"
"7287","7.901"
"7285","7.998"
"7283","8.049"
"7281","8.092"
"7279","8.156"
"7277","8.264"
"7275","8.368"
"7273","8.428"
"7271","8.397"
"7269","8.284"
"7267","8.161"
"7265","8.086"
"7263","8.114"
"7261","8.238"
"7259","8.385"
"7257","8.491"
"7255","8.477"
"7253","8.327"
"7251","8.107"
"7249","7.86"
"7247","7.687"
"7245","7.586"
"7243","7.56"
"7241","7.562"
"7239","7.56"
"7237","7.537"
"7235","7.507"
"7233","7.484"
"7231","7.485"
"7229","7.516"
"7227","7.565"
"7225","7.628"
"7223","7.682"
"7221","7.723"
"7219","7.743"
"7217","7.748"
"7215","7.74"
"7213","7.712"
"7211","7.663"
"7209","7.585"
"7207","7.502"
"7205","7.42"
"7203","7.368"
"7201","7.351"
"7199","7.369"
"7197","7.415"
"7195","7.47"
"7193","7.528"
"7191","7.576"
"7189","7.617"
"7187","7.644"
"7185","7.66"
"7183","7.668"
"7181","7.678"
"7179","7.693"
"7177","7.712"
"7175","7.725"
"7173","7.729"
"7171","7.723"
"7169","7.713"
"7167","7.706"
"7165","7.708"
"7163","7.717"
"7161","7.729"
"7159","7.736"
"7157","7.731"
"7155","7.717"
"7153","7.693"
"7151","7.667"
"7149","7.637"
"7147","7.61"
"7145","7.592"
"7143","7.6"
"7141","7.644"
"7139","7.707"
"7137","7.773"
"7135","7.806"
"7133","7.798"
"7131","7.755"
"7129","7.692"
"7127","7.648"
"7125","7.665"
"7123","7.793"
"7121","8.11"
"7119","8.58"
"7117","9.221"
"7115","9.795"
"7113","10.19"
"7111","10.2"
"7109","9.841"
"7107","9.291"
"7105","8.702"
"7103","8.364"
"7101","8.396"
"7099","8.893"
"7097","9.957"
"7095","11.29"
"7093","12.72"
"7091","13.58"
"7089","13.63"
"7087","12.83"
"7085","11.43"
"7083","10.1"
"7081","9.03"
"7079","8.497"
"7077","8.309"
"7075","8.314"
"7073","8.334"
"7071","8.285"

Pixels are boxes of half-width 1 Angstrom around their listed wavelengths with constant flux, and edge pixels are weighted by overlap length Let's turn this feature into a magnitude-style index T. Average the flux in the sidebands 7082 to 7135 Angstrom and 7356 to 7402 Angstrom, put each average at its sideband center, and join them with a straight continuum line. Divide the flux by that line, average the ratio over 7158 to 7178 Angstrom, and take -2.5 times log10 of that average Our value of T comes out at 0.189 mag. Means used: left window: 9.64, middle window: 7.72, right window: 7.6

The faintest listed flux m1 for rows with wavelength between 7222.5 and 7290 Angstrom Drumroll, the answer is 7.484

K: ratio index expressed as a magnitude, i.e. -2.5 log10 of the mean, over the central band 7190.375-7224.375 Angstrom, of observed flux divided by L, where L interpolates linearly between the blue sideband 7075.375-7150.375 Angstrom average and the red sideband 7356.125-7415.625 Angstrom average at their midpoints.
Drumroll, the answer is 0.14 mag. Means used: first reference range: 9.14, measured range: 7.56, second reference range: 7.58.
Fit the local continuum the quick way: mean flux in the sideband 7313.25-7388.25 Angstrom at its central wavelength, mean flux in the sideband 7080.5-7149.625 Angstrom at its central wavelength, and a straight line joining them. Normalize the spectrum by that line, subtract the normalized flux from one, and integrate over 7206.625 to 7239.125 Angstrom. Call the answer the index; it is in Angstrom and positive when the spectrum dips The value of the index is 3.3 Angstrom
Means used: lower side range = 9.21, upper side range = 7.63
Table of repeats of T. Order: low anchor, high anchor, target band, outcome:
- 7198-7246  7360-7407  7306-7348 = -0.011 mag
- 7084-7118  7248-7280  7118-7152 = 0.277 mag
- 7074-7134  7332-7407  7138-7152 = 0.206 mag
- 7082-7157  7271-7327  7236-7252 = 0.068 mag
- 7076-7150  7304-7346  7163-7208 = 0.140 mag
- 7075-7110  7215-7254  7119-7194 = 0.176 mag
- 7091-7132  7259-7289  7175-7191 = 0.145 mag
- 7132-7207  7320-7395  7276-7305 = -0.025 mag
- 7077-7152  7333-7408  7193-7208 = 0.164 mag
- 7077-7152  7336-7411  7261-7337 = 0.035 mag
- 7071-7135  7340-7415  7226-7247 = 0.137 mag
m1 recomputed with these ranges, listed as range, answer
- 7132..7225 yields 7.351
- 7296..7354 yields 7.527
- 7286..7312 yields 7.541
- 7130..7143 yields 7.6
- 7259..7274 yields 8.086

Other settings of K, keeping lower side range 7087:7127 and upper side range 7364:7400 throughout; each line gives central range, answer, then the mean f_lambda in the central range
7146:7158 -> 0.226 mag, 7.68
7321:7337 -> 0.051 mag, 7.62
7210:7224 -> 0.156 mag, 7.72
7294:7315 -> 0.078 mag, 7.61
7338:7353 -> 0.007 mag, 7.79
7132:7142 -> 0.230 mag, 7.75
